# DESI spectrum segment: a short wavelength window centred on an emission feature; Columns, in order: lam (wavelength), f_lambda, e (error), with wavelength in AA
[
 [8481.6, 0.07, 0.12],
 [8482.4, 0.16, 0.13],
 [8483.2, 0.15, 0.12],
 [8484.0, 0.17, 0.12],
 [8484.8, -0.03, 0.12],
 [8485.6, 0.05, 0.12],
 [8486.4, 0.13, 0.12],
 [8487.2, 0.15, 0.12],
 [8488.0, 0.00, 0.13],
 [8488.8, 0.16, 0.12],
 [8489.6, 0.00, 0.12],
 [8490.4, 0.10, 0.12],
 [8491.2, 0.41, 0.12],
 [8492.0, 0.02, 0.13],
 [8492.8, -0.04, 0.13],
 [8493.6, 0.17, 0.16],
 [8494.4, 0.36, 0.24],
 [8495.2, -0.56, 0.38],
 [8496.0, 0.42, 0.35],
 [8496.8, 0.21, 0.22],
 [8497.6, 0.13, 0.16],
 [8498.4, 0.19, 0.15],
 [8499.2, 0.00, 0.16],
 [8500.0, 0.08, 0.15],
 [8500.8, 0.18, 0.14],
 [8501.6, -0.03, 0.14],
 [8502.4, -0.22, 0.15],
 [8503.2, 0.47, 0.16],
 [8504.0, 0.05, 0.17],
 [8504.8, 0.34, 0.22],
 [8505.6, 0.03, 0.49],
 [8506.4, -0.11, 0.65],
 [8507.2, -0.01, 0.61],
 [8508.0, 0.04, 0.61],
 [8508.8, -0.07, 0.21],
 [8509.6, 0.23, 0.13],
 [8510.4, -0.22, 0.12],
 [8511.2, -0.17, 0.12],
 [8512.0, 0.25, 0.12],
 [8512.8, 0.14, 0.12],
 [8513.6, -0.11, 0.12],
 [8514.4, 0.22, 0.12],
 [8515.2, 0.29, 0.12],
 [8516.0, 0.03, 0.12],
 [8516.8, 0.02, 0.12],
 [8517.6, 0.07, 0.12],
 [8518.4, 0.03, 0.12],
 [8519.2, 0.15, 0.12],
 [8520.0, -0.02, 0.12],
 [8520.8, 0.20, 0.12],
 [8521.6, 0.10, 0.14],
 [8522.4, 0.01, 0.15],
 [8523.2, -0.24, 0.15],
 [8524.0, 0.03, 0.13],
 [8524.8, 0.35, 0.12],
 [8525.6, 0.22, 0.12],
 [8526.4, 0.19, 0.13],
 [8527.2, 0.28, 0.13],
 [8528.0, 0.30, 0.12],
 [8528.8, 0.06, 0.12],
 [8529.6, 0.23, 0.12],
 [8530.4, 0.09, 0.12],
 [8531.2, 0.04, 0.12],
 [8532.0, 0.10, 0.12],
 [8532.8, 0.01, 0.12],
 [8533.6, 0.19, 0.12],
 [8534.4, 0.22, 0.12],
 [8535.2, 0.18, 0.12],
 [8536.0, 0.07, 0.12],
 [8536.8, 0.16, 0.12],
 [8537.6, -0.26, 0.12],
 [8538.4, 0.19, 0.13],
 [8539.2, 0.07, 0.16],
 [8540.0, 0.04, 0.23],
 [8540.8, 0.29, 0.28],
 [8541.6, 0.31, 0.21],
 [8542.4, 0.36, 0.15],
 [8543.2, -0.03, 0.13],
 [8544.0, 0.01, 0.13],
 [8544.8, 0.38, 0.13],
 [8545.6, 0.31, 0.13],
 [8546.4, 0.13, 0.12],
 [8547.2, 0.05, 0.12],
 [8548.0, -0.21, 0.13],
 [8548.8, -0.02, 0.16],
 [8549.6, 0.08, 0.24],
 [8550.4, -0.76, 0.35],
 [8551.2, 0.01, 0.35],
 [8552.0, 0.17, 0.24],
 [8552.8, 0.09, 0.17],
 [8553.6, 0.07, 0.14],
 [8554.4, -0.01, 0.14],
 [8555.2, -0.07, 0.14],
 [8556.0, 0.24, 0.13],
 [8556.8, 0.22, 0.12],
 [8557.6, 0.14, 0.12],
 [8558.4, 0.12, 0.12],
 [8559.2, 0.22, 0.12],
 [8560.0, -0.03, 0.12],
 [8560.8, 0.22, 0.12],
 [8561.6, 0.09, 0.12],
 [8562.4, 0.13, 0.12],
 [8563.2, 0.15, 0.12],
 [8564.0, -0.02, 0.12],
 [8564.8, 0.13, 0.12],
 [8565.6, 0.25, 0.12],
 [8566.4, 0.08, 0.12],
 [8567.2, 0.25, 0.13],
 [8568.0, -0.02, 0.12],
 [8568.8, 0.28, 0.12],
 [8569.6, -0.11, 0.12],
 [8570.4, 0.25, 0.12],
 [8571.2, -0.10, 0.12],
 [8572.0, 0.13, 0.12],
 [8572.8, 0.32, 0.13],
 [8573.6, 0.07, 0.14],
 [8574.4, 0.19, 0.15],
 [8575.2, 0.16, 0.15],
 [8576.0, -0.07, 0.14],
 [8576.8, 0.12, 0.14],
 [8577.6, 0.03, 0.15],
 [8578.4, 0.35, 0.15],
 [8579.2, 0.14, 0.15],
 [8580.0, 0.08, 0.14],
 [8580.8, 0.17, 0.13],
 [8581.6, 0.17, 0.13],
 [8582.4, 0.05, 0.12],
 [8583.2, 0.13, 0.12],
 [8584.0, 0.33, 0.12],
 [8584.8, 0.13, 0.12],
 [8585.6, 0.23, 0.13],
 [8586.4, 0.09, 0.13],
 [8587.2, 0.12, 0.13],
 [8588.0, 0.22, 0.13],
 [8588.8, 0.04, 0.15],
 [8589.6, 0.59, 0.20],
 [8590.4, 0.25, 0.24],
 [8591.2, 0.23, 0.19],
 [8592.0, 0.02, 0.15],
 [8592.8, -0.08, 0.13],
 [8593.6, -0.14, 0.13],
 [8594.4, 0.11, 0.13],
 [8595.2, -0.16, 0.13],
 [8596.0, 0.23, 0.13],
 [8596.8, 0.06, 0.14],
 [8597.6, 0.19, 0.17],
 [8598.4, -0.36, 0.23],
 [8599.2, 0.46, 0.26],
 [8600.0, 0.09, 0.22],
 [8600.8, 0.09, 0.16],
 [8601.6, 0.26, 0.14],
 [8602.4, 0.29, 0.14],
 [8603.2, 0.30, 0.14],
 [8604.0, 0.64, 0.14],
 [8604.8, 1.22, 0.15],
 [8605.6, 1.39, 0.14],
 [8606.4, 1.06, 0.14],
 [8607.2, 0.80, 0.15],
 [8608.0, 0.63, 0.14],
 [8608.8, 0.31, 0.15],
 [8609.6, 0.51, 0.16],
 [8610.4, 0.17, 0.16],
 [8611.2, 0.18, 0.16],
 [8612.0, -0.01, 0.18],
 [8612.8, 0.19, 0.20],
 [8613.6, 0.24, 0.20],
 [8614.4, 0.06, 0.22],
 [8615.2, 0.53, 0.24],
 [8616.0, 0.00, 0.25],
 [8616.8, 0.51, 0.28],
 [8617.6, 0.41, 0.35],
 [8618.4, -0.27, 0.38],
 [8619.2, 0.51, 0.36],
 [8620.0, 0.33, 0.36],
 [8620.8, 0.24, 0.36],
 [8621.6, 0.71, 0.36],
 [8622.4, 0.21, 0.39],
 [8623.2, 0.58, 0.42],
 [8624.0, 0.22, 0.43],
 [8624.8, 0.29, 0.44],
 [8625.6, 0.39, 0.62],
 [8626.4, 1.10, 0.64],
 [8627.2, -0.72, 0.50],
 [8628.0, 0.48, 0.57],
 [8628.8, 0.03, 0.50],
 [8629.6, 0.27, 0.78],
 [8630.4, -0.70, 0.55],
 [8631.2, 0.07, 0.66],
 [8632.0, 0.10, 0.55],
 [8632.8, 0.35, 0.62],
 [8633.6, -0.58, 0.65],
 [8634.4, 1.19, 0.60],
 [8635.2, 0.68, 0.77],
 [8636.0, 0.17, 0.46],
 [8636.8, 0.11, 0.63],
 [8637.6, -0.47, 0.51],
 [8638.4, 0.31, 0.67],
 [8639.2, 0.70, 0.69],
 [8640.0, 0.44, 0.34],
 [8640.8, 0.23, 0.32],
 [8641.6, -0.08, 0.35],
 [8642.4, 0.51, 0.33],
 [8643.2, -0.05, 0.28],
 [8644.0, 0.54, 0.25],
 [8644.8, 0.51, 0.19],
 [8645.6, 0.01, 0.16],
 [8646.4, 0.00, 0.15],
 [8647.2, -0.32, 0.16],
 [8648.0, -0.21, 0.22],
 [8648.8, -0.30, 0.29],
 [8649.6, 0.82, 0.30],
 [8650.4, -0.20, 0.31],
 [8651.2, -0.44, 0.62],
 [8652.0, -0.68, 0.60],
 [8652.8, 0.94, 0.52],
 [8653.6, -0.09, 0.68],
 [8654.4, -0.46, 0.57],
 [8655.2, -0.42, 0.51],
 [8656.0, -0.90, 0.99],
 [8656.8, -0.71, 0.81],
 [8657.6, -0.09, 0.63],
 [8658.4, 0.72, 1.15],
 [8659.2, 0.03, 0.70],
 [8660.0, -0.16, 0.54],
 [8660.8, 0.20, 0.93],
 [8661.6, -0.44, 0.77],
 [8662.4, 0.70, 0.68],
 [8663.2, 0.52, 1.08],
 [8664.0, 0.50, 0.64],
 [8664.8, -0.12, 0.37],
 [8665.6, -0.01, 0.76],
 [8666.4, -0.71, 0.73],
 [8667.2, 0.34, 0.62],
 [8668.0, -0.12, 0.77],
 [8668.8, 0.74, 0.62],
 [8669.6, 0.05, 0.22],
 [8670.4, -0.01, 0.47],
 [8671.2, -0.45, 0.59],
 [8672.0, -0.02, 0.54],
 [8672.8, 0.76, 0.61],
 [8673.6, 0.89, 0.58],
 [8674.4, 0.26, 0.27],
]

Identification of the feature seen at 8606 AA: H-beta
